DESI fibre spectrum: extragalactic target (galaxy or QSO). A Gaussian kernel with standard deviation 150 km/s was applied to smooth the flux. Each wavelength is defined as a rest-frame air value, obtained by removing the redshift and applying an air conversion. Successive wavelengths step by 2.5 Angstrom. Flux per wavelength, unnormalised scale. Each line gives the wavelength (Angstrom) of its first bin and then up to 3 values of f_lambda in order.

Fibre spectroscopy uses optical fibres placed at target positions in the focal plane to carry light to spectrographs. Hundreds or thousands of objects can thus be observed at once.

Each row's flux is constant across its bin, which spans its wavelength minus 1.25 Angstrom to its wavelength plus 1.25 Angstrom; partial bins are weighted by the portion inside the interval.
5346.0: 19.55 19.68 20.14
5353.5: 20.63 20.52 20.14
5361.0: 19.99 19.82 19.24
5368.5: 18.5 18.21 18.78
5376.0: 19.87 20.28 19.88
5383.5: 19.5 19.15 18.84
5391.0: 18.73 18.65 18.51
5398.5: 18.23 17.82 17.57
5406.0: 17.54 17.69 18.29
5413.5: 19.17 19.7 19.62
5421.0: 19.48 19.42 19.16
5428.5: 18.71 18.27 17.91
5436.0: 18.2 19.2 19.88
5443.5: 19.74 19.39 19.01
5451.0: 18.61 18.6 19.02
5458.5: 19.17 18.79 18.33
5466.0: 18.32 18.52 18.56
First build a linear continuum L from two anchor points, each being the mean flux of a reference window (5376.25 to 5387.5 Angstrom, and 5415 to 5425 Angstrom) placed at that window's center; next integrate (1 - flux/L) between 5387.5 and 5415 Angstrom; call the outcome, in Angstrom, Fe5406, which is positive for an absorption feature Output 1.9 Angstrom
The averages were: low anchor 19.7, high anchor 19.5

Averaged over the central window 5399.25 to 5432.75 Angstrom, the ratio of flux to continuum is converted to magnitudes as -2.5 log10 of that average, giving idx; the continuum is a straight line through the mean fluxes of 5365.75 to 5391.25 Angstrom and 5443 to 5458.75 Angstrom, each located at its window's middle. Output 0.03 mag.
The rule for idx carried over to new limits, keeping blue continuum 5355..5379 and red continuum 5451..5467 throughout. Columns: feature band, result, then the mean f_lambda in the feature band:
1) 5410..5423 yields -0.012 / 19.3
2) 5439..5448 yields -0.042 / 19.6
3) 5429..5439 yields 0.033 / 18.4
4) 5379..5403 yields 0.027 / 18.8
